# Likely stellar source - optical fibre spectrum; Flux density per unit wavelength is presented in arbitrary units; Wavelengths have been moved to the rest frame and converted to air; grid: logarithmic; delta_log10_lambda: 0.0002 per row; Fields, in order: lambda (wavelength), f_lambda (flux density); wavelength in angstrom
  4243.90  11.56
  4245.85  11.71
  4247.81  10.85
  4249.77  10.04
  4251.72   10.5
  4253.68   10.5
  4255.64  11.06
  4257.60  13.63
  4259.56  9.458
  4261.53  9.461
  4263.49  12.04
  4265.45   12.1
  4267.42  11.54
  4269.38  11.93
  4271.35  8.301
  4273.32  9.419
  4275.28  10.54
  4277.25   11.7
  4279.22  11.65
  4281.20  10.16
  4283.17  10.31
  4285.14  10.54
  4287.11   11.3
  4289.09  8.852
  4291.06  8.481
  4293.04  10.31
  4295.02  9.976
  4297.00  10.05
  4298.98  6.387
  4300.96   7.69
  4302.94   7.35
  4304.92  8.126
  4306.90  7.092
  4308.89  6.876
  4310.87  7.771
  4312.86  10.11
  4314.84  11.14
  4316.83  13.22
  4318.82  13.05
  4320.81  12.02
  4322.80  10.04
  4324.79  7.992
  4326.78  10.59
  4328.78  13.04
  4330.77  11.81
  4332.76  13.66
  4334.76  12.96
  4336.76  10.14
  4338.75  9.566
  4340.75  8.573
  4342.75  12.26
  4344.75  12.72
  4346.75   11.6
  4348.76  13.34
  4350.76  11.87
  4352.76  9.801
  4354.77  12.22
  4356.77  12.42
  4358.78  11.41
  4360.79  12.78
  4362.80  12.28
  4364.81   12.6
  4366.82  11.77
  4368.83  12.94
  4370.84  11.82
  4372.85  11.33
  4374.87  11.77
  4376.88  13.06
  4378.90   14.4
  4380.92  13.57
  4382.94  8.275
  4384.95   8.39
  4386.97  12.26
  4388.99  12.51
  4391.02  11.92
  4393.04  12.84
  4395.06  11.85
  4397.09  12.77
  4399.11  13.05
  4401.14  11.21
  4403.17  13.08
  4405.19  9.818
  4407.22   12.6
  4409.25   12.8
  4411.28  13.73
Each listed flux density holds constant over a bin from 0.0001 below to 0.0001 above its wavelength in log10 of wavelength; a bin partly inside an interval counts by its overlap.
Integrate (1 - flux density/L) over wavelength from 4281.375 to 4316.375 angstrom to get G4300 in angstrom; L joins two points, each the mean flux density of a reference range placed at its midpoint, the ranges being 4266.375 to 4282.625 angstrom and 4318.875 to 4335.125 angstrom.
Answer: 6.33 angstrom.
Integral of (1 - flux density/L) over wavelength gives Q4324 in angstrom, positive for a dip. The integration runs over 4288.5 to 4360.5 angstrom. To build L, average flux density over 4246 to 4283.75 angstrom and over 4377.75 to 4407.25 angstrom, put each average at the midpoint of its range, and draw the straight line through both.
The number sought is 5.7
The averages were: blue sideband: 10.8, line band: 10.4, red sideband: 11.9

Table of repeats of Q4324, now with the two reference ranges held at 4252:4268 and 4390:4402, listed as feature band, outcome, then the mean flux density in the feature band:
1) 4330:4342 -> 0.7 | 11.1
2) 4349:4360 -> 0.2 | 11.7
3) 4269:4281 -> 0.9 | 10.5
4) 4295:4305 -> 2.9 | 8.11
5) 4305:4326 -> 3.2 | 9.86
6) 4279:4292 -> 1.5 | 10.1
